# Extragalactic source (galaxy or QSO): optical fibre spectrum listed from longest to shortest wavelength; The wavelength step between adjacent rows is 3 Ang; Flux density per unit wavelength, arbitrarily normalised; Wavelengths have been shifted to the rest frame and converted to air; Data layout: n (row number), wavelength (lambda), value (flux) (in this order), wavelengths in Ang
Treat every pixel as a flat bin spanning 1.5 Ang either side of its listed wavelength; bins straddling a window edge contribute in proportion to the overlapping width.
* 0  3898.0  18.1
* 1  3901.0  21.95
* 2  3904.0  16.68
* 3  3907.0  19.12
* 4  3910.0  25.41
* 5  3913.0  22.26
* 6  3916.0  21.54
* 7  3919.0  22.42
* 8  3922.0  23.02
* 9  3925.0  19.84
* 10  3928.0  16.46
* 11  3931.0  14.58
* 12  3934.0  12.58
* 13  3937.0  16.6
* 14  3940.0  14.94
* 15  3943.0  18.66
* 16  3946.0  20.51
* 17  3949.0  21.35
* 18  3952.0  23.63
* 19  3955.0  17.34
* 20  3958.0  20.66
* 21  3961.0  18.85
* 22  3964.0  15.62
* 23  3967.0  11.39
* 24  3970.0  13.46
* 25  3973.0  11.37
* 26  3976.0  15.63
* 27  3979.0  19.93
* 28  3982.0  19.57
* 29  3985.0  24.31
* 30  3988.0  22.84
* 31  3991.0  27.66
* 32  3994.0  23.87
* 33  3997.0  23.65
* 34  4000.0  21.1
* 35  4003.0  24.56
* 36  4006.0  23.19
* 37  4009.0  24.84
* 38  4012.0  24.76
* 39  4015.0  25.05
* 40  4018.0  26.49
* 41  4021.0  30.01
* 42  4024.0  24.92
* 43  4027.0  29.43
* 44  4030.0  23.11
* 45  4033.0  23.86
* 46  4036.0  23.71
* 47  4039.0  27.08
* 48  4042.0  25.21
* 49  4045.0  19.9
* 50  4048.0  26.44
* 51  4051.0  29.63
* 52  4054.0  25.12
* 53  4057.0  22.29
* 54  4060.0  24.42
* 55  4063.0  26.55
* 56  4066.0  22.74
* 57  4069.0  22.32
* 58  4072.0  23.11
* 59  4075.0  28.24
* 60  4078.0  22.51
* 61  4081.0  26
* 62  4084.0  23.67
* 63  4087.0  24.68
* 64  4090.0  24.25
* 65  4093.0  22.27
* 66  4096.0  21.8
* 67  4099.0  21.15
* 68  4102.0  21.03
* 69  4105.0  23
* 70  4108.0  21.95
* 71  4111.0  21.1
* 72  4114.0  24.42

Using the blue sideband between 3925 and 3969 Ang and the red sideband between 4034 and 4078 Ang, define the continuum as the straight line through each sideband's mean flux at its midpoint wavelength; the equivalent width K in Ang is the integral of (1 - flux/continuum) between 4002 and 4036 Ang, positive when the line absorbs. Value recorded -4.9 Ang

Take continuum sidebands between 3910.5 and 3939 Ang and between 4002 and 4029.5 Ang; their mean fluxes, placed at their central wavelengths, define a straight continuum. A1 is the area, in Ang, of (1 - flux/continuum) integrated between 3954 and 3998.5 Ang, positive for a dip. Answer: 7.50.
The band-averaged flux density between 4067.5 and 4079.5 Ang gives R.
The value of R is 24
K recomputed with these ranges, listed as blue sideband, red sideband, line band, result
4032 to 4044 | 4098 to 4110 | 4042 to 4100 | -2.1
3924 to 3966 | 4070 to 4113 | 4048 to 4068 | -2.9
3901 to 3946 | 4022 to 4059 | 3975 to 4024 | -1.5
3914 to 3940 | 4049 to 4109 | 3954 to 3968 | 1.8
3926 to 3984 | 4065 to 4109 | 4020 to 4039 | -4.9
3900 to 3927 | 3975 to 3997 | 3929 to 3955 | 4.6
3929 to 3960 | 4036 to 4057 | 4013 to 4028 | -2.3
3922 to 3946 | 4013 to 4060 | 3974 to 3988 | 0.7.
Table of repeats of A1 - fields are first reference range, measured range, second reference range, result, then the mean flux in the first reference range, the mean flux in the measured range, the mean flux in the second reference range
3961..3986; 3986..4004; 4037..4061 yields -4.9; 16.4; 23.9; 25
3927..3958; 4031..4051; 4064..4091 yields -2.0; 17.8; 24.7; 24.2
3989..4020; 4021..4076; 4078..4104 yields -2.7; 24.6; 25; 23.1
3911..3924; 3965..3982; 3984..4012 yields 6.3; 22.3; 14.9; 24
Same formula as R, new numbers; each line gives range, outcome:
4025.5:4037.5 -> 25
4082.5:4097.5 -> 23.3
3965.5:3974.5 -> 12.1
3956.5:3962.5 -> 19.8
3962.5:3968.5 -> 13.5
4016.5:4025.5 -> 27.1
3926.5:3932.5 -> 15.5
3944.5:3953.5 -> 21.8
